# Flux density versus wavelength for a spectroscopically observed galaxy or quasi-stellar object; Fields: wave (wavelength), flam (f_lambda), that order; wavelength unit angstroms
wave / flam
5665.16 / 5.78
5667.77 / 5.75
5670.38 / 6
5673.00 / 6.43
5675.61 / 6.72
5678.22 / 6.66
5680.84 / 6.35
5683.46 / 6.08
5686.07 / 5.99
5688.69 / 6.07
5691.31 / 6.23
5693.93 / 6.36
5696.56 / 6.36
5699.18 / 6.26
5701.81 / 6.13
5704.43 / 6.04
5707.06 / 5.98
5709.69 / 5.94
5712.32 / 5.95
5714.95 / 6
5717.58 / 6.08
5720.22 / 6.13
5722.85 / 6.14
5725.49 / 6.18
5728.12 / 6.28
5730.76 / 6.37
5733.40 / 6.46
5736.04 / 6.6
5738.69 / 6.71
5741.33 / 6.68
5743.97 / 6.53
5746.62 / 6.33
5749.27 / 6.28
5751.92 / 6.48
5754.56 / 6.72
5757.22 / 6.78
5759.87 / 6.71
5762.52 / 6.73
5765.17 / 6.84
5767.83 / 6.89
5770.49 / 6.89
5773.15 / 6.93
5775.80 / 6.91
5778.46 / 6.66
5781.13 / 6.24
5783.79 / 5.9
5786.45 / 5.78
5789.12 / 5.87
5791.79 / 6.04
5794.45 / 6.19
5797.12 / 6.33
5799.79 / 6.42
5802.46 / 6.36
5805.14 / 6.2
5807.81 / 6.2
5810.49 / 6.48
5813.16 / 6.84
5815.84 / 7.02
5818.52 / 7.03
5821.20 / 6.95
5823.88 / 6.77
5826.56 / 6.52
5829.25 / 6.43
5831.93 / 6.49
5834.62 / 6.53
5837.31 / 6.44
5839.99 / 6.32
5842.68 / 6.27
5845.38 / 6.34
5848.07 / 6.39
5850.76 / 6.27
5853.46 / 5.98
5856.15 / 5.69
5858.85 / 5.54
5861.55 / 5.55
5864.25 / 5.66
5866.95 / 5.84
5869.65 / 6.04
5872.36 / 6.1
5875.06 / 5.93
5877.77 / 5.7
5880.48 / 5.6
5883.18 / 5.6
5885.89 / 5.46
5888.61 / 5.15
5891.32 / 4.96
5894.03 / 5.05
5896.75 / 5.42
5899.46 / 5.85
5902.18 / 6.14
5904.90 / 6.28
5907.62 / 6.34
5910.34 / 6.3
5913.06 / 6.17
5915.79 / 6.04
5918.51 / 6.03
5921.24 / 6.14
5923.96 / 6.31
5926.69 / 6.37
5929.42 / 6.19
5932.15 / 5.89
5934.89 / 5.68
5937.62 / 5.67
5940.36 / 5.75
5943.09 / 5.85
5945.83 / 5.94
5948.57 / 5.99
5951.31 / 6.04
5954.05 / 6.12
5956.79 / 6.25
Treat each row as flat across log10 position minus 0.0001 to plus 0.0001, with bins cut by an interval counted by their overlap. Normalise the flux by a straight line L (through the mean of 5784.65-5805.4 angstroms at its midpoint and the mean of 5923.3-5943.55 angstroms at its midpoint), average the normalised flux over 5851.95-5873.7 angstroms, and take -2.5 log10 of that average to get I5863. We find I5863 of 0.05 mag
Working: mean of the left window 6.14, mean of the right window 5.96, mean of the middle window 5.8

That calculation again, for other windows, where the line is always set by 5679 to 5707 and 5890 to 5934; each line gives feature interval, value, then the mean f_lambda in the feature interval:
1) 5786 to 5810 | -0.017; 6.18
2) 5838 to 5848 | -0.052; 6.33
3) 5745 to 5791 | -0.070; 6.52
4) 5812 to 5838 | -0.111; 6.71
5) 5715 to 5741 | -0.030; 6.33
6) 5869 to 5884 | 0.032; 5.83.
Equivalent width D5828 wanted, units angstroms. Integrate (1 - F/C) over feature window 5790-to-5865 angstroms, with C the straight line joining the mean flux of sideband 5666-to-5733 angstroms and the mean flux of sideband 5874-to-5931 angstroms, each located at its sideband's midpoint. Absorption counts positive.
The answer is -4.4 angstroms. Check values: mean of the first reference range 6.18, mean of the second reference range 5.86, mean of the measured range 6.33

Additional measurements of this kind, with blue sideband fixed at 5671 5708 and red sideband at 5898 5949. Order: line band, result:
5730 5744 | -0.8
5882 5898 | 2.1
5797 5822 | -1.8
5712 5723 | 0.3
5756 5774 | -1.8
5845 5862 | 0.4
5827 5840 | -0.7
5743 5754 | -0.4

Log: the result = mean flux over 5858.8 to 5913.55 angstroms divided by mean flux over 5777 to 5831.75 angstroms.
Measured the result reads 0.9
